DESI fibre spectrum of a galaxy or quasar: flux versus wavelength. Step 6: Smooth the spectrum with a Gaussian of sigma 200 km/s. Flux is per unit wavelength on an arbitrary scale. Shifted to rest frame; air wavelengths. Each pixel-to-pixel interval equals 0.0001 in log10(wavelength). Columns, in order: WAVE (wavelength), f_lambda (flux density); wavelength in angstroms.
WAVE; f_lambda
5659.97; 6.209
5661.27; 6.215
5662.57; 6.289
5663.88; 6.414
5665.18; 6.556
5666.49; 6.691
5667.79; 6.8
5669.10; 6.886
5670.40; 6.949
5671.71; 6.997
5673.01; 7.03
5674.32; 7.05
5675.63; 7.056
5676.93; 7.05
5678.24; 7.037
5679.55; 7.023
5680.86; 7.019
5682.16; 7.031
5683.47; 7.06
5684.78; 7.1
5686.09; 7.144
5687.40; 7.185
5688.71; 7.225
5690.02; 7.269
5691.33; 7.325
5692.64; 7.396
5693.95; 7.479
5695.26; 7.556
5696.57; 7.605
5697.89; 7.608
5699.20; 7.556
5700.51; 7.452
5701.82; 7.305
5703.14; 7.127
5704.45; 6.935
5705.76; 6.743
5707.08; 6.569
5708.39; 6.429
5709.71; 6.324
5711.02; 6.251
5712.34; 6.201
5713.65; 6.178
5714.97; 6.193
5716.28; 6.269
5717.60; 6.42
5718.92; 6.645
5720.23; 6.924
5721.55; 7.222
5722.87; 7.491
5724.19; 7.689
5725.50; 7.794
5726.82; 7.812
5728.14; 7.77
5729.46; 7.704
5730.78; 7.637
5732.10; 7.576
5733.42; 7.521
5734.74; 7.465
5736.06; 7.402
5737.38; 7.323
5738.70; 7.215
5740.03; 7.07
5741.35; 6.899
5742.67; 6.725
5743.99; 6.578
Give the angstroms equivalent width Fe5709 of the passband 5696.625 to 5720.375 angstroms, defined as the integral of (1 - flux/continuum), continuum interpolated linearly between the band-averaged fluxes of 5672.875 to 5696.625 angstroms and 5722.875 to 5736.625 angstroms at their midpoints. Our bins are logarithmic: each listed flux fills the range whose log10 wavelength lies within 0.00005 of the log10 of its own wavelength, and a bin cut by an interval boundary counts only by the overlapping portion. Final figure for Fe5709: 2.1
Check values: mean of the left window 7.19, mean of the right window 7.63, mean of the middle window 6.75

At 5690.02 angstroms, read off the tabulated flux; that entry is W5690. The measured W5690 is 7.269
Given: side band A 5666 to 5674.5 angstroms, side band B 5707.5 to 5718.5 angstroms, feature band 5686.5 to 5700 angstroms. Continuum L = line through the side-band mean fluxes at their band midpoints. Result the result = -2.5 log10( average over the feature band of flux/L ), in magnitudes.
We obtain -0.13 mag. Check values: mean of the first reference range 6.91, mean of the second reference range 6.3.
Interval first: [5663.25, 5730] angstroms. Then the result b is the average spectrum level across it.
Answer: 7.03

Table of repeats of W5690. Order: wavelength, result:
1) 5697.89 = 7.608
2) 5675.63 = 7.056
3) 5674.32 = 7.05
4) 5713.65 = 6.178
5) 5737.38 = 7.323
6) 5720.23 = 6.924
